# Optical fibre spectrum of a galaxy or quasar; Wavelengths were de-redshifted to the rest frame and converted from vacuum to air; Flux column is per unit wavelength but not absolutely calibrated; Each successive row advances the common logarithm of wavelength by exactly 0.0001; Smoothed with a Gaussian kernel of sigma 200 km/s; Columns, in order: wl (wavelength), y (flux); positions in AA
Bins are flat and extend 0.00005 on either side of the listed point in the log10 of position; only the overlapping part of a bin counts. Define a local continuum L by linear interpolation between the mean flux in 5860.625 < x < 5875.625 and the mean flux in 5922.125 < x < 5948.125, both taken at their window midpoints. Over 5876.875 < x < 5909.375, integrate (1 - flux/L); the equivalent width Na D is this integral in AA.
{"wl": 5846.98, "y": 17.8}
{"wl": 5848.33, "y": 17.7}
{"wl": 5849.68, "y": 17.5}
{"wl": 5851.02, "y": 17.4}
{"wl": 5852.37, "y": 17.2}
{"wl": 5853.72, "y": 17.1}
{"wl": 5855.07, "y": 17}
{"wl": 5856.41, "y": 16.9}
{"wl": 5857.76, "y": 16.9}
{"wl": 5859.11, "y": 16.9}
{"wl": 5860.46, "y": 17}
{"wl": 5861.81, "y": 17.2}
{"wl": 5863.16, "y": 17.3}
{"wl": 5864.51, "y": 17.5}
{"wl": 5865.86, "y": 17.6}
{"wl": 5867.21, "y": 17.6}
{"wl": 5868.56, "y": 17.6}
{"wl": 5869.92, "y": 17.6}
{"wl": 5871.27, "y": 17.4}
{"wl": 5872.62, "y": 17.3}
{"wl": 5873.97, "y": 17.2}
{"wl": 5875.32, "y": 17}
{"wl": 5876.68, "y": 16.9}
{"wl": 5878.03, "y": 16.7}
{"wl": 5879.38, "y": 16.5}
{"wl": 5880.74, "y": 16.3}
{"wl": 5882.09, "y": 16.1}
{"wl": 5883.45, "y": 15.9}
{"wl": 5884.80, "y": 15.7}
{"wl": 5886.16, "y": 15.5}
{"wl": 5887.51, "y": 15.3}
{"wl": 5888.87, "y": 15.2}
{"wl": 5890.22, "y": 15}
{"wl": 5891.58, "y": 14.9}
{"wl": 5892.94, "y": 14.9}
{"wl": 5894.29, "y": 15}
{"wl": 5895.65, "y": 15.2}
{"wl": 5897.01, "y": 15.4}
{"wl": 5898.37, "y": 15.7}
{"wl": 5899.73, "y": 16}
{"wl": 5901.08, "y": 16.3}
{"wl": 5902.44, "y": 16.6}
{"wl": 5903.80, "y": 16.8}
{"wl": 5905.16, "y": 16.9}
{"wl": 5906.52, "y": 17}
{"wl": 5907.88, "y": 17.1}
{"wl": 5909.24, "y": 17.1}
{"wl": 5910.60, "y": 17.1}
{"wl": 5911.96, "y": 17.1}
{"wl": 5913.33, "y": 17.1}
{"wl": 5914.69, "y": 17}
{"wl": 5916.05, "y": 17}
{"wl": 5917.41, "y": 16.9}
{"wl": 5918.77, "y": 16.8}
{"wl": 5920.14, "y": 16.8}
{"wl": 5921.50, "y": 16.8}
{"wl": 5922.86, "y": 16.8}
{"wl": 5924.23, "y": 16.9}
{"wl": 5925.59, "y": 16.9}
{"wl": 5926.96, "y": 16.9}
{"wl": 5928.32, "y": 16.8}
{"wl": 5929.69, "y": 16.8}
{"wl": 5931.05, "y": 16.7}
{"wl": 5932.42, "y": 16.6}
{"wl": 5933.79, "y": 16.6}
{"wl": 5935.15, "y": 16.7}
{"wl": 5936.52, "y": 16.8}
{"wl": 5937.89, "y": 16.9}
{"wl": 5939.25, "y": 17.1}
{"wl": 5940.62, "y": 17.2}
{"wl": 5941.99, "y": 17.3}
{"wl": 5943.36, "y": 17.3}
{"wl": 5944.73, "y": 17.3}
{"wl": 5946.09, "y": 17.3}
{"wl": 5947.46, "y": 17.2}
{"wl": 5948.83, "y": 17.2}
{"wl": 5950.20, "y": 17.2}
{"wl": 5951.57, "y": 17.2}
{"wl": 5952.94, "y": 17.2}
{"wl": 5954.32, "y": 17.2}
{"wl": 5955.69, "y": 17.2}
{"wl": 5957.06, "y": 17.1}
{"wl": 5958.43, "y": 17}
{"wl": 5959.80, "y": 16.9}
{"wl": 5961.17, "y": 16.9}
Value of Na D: 2.4 AA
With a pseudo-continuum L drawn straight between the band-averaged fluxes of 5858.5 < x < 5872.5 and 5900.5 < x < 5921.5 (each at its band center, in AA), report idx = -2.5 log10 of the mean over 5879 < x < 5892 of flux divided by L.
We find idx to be 0.102 mag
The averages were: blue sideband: 17.4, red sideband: 16.9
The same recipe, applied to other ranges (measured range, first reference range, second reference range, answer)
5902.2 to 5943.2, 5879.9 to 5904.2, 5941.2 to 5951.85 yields -0.02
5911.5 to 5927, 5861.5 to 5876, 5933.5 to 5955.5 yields 0.02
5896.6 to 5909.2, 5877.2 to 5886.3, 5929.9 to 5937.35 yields -0.01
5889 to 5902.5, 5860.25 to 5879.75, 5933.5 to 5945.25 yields 0.11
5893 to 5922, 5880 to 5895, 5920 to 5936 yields -0.03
